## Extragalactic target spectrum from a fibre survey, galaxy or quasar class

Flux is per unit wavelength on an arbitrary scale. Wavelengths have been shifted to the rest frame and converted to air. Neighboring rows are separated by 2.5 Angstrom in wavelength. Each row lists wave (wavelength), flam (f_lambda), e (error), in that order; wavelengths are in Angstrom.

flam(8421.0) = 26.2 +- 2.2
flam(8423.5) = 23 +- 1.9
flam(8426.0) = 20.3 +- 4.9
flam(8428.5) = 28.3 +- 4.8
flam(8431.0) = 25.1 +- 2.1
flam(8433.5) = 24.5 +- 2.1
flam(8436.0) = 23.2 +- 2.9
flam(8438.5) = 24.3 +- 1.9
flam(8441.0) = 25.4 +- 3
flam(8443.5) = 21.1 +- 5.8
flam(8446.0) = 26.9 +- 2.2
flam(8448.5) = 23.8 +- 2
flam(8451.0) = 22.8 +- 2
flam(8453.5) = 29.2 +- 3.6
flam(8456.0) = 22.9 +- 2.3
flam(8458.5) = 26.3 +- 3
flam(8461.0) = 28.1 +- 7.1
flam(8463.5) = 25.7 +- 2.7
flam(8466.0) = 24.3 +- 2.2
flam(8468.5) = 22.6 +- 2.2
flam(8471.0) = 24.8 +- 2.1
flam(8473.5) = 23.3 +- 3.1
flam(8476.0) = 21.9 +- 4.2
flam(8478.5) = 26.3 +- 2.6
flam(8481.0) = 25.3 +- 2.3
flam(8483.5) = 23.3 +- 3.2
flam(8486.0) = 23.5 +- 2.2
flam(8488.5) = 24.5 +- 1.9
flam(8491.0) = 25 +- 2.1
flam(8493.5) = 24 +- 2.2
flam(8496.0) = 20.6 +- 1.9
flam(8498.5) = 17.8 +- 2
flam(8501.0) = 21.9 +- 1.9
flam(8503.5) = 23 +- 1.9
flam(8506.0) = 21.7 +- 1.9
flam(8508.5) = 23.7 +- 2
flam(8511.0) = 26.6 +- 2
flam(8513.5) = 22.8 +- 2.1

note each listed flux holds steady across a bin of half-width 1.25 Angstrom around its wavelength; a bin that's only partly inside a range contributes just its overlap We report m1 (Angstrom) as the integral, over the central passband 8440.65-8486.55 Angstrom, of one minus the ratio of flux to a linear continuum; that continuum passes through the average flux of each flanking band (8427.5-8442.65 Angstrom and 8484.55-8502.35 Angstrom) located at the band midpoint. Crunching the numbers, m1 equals -1.7 Angstrom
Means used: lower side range 25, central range 24.6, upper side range 22.5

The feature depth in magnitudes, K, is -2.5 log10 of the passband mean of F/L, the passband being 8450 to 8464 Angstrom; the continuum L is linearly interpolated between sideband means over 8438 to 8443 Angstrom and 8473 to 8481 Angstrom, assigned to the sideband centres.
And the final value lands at -0.07 mag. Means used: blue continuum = 24.4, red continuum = 24.1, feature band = 25.9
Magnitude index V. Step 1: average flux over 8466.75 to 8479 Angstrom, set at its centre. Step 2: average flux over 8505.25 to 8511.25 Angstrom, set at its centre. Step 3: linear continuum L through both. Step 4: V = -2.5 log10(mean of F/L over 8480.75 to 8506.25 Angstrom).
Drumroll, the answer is 0.05 mag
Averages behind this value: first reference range 23.6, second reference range 23.8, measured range 22.7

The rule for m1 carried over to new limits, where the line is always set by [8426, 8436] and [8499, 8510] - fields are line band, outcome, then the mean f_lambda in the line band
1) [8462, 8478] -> -0.3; 24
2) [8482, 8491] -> -0.4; 24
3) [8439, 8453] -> 0.1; 24.3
